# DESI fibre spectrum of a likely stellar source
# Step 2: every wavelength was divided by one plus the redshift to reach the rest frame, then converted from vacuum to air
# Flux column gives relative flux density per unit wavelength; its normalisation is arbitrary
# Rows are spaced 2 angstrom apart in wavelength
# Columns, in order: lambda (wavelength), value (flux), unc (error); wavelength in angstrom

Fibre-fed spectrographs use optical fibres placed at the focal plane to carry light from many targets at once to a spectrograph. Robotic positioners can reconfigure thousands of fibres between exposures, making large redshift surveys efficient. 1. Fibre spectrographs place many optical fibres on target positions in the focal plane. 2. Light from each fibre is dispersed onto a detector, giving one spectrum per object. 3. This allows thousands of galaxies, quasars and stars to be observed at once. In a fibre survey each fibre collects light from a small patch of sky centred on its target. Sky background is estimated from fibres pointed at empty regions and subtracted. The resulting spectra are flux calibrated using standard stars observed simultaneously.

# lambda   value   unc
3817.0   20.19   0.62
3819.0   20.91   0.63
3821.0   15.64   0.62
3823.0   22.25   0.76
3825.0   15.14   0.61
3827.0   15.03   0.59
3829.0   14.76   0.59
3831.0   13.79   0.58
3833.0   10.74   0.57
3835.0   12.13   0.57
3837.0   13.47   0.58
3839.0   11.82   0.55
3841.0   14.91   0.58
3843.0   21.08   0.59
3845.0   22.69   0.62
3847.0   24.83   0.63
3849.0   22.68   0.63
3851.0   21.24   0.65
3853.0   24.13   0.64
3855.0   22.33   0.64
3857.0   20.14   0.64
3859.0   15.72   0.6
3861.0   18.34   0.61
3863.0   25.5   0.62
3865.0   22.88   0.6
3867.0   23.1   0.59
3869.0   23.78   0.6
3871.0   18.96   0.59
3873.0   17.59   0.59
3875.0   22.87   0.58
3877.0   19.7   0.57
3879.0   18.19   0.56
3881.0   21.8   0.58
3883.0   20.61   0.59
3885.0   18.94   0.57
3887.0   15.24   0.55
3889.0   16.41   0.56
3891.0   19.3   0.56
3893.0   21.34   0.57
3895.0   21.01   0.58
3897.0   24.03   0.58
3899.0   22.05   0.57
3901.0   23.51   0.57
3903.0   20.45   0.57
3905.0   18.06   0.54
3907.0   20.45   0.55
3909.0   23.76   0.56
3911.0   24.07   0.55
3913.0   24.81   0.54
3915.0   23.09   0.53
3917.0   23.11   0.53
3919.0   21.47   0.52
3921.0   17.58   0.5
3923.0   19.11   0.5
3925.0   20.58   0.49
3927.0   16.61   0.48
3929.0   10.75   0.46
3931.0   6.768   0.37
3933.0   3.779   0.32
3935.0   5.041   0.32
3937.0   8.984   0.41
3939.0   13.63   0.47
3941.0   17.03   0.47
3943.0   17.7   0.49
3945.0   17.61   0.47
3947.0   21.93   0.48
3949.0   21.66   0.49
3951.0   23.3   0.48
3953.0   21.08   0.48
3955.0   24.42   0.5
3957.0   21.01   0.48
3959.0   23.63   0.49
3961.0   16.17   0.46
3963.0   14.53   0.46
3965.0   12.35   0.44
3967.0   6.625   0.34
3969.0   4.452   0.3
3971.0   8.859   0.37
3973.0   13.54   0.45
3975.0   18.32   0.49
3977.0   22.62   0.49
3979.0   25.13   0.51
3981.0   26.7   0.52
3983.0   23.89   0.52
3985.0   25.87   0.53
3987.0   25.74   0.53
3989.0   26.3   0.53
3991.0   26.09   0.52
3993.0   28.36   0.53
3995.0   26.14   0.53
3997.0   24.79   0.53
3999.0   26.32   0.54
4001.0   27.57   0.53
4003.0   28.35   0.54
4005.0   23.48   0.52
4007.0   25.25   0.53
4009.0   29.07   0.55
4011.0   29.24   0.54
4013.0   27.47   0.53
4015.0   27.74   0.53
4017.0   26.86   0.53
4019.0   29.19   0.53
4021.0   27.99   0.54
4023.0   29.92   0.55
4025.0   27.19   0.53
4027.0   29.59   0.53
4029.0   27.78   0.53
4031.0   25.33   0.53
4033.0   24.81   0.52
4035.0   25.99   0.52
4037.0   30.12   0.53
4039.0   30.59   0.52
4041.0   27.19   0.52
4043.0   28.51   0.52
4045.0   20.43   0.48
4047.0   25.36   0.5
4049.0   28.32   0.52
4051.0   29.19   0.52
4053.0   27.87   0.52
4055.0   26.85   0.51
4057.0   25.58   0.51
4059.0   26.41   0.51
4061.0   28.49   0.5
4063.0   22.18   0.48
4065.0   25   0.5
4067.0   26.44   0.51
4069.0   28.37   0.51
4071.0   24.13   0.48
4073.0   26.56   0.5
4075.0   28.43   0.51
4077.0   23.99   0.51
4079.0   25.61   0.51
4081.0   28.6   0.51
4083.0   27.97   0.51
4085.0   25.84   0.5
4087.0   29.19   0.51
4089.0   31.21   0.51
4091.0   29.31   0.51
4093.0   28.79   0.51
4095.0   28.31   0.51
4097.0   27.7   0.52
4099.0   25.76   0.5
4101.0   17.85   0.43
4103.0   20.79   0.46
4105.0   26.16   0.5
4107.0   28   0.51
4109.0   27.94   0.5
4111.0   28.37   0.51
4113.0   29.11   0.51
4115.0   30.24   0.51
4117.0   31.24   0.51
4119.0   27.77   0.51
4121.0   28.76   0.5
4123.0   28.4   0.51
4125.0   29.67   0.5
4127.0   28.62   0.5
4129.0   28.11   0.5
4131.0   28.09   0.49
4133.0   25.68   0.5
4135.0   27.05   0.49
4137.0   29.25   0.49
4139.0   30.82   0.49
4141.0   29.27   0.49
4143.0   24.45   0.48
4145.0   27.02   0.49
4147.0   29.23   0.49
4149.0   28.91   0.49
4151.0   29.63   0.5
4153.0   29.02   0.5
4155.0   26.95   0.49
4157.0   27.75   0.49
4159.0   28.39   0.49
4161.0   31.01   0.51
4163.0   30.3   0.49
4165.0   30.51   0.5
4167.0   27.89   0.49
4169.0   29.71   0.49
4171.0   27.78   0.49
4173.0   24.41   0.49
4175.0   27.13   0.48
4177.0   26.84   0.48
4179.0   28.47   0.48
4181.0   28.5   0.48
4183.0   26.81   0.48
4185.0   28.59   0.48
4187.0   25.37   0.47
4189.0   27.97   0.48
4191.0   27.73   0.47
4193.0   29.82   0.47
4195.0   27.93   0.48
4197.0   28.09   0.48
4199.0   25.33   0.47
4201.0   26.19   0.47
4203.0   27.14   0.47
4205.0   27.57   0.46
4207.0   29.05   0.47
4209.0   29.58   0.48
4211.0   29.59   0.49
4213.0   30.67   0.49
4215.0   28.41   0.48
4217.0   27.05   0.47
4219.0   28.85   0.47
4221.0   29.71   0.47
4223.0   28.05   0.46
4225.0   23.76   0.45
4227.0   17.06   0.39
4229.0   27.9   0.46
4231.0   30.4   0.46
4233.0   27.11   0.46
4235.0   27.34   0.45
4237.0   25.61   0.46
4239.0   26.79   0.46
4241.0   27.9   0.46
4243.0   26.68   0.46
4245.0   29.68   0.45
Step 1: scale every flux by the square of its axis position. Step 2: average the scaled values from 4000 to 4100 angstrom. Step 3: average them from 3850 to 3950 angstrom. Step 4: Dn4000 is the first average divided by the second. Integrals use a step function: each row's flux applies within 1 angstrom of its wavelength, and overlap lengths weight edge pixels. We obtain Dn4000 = 1.54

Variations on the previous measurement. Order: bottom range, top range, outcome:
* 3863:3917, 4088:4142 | 1.48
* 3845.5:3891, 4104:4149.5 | 1.56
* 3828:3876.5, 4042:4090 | 1.55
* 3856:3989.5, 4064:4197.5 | 1.62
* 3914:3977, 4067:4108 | 1.78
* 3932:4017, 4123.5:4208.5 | 1.49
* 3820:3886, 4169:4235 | 1.72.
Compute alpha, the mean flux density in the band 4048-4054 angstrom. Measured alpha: 28.5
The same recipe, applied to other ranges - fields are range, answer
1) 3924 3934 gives 11.7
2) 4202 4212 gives 28.6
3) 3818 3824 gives 19.6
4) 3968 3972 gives 6.66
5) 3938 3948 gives 17.6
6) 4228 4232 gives 29.1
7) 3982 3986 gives 24.9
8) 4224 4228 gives 20.4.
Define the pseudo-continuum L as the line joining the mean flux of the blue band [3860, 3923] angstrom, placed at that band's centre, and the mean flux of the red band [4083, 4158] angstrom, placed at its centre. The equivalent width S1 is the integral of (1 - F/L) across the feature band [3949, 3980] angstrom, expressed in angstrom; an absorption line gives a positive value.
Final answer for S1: 7.9 angstrom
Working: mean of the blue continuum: 21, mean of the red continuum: 27.8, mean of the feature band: 17.2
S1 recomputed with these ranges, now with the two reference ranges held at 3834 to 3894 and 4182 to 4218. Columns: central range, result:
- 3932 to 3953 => 6.15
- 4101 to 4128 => -1.92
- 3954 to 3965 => 1.39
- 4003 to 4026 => -4.14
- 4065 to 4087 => -1.53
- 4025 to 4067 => -4.55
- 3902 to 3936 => 5.47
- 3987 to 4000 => -1.93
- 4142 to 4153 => -0.53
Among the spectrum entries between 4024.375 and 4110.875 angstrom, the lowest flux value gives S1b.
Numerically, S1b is 17.85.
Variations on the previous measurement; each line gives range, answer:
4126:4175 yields 24.41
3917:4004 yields 3.779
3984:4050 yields 20.43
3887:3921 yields 15.24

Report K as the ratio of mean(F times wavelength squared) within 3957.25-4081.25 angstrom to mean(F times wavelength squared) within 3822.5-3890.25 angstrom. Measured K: 1.4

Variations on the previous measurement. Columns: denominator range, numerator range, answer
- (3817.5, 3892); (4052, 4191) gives 1.67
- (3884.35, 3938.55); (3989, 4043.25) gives 1.60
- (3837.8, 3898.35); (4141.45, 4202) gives 1.60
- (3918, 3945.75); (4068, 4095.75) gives 2.12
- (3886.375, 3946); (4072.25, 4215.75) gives 1.75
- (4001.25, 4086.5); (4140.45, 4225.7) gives 1.11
